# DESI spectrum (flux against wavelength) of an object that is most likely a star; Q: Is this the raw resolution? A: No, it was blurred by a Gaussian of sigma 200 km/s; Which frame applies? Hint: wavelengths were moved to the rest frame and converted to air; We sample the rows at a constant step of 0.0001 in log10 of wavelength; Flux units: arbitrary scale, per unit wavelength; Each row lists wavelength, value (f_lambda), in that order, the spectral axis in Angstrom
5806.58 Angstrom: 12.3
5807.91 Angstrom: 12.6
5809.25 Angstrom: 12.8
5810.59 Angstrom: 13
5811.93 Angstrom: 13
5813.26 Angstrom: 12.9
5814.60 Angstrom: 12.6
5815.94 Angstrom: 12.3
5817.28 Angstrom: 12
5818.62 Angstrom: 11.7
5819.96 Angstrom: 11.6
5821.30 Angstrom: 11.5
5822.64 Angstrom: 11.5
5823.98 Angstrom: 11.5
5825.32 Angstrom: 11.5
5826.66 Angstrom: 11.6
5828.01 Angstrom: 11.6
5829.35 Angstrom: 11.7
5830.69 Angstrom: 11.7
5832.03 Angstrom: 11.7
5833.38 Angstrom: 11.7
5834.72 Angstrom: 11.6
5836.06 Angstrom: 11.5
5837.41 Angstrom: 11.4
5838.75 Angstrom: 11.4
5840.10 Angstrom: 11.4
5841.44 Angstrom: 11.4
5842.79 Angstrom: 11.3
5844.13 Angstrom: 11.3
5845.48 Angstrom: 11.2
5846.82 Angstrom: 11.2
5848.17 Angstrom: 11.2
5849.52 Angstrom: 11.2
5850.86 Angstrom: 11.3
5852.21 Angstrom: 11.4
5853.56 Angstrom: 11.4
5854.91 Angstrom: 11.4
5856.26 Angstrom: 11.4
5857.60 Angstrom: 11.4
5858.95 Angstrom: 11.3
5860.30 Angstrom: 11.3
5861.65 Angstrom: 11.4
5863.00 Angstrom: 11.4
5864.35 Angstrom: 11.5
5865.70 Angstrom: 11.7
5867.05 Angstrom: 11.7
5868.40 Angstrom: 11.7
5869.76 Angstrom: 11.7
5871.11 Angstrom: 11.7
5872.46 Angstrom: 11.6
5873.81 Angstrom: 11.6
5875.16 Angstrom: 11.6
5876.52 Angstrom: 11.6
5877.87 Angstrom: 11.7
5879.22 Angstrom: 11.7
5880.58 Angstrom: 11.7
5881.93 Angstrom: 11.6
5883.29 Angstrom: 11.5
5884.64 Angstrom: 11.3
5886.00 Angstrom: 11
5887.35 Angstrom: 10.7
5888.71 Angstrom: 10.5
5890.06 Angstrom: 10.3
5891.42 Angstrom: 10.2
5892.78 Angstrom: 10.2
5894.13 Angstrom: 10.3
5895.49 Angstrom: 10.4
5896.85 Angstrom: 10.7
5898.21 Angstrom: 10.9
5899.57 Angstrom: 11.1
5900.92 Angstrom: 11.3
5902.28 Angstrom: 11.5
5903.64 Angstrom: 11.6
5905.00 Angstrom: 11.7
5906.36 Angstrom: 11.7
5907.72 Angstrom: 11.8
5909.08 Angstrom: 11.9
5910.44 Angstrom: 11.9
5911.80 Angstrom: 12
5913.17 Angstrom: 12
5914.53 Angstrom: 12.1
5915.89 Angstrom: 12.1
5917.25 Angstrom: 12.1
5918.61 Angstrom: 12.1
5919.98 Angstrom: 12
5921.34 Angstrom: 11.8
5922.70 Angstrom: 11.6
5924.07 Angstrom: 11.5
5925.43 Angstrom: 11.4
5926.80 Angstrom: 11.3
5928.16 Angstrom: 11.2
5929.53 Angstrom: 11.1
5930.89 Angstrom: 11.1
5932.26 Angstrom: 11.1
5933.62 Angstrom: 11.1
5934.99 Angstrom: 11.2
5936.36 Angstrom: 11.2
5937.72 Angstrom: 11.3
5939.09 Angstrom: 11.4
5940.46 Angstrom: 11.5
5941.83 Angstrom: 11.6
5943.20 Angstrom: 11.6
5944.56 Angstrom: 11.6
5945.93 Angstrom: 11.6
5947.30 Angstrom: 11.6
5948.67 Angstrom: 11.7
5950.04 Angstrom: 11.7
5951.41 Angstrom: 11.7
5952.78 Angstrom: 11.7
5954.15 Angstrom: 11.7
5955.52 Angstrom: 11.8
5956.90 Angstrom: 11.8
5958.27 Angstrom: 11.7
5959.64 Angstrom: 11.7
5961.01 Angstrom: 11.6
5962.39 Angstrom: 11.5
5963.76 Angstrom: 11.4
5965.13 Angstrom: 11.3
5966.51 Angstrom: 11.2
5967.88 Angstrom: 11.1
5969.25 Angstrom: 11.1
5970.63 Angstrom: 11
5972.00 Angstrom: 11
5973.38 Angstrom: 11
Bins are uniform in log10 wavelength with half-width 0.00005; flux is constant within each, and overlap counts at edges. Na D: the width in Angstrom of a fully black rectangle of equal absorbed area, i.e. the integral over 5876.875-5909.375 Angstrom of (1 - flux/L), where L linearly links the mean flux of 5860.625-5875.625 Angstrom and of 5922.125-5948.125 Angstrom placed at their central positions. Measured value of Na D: 1.1 Angstrom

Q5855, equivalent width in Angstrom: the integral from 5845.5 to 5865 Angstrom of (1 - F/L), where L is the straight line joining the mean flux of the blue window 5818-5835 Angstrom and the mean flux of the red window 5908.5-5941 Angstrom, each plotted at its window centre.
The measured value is 0.4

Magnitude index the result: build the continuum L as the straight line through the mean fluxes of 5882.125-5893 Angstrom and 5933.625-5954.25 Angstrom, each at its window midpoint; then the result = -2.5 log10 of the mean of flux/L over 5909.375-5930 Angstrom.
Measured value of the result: -0.05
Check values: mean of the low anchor 10.8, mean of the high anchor 11.5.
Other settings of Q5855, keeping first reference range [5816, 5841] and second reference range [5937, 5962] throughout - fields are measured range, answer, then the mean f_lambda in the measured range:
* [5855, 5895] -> 1.1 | 11.3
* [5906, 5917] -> -0.3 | 12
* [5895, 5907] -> 0.4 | 11.2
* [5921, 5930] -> 0.2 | 11.4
